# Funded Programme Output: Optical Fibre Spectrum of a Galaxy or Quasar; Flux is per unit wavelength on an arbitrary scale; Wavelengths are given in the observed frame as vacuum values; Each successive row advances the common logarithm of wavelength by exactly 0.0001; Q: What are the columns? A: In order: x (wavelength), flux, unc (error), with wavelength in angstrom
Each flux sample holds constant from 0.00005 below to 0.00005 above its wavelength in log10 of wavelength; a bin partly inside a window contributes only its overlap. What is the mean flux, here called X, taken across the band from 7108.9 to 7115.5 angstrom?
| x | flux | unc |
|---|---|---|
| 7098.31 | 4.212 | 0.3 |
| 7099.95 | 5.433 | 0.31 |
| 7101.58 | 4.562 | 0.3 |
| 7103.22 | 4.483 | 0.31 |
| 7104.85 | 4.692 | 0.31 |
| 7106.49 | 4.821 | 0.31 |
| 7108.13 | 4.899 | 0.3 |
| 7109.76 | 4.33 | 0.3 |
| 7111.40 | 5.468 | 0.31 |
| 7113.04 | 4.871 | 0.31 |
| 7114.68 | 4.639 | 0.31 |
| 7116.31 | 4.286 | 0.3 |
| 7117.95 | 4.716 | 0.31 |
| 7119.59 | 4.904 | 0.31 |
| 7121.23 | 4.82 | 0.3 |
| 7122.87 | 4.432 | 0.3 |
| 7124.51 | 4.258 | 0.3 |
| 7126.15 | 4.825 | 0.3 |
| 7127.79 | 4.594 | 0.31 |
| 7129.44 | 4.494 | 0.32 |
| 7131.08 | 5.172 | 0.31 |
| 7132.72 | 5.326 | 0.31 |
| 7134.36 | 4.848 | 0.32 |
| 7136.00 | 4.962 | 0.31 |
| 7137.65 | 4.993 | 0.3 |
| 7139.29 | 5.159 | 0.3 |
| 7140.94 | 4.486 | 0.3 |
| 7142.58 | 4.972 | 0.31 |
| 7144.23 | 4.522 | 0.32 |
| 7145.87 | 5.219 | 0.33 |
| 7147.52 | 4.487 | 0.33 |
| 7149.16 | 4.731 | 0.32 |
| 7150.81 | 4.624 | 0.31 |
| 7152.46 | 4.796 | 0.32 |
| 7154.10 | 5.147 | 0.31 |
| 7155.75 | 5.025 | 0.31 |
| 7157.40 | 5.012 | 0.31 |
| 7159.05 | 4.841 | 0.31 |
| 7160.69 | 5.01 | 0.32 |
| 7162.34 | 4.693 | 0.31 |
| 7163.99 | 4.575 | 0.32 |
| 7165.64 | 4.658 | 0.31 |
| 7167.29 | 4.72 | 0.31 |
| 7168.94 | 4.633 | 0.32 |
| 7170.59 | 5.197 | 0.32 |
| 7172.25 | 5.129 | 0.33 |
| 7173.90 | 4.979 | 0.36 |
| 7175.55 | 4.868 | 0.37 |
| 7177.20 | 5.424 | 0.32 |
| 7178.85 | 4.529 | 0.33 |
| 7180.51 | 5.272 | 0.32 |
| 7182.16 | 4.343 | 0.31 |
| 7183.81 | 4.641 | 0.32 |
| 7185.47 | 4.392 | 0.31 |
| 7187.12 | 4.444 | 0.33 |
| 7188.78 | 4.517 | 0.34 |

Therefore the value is 4.83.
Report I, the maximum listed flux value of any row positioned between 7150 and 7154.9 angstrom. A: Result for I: 5.147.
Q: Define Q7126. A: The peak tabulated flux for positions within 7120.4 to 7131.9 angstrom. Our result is 5.172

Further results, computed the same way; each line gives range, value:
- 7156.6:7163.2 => 5.012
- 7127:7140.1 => 5.326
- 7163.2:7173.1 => 5.197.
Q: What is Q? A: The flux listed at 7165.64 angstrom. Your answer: 4.658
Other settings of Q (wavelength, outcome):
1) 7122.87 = 4.432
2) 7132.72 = 5.326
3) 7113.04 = 4.871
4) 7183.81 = 4.641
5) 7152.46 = 4.796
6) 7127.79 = 4.594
